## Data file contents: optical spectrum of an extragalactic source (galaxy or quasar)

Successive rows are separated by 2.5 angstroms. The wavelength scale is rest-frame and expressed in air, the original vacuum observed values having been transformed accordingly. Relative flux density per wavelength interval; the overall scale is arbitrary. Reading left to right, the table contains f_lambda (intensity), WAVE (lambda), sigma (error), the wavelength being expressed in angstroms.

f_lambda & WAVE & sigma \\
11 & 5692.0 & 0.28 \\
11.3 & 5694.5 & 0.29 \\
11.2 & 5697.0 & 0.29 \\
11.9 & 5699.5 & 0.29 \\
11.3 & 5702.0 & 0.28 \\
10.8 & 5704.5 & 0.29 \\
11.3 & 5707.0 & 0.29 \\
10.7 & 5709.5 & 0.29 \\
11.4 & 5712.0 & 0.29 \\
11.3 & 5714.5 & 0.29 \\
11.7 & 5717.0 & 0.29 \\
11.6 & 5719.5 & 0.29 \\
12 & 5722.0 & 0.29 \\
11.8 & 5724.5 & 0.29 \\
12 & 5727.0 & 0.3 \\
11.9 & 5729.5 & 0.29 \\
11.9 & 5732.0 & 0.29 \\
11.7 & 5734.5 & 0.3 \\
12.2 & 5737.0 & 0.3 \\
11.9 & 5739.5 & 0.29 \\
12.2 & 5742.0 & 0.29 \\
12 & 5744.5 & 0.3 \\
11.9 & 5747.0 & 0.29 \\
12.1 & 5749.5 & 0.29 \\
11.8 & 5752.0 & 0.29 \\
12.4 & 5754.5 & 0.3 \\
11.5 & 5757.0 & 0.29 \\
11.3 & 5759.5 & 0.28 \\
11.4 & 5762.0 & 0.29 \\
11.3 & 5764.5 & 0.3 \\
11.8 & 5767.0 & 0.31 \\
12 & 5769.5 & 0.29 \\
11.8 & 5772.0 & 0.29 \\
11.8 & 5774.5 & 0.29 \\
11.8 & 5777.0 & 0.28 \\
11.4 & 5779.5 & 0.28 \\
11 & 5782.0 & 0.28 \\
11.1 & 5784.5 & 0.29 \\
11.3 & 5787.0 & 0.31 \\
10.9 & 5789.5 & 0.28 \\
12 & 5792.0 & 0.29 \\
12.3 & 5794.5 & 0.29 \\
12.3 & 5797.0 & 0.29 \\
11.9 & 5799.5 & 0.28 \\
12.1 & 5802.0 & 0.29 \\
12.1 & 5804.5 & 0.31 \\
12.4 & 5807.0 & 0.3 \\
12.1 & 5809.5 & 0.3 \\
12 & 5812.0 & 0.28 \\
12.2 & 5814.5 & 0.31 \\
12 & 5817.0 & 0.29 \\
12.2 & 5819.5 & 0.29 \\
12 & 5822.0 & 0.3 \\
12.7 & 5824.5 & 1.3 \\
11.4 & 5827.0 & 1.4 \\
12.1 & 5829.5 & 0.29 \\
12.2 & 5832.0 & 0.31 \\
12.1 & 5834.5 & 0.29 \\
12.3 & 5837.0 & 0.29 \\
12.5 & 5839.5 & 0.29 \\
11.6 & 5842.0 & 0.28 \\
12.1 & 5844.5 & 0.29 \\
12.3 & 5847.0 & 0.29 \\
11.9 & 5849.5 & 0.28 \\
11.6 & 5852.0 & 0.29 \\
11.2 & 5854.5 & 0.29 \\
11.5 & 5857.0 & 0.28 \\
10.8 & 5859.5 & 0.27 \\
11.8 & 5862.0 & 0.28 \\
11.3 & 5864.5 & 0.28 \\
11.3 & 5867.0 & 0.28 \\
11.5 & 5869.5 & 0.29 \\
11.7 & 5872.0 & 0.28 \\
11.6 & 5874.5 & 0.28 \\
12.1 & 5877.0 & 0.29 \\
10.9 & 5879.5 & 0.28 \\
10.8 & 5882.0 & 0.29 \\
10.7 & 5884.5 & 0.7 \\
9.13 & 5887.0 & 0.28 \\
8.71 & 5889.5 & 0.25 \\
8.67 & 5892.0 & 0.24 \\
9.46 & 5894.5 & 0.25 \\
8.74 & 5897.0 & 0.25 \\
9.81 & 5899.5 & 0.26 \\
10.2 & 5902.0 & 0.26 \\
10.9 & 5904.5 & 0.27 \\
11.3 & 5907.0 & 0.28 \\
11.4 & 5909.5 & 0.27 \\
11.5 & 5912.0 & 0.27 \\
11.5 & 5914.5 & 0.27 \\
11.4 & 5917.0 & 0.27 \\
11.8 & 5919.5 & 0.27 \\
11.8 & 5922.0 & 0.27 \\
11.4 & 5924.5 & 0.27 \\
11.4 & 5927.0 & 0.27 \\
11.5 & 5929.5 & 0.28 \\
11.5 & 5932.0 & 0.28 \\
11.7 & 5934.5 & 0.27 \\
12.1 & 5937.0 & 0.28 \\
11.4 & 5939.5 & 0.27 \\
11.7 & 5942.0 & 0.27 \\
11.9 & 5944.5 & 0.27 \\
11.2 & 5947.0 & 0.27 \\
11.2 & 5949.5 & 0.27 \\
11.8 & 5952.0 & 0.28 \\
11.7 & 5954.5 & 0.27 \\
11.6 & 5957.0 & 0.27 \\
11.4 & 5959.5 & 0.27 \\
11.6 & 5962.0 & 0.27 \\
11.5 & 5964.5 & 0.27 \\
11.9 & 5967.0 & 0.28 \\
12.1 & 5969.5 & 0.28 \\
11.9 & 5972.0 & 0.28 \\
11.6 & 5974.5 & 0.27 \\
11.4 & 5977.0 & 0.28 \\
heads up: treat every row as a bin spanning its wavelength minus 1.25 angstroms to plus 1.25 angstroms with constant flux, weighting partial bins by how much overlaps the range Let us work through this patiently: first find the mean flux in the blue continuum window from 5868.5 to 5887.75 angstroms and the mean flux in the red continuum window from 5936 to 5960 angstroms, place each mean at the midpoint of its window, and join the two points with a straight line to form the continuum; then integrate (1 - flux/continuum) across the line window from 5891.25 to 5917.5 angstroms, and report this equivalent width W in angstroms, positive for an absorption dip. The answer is 2.0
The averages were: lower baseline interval 11.1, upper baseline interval 11.6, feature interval 10.5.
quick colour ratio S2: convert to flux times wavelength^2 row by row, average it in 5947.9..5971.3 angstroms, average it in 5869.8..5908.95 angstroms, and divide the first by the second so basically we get 1.15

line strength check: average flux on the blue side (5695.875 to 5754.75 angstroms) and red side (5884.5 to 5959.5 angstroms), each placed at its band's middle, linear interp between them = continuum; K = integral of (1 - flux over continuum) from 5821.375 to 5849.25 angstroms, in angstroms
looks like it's -2.0 angstroms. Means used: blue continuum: 11.7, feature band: 12.1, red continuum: 11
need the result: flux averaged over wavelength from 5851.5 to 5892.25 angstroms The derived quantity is 10.9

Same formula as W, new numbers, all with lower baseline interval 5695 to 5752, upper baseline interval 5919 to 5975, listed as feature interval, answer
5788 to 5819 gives -0.97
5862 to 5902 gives 4.06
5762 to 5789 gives 0.36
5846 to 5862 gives 0.13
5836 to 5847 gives -0.46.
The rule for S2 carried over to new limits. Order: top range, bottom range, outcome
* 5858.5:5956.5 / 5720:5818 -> 0.98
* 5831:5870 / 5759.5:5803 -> 1.03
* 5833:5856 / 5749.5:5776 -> 1.05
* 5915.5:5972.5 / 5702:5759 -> 1.07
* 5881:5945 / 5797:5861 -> 0.93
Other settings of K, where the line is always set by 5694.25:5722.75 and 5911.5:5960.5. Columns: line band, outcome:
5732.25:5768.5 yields -1.33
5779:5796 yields 0.00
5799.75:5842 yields -2.42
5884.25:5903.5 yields 3.60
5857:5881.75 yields 0.20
